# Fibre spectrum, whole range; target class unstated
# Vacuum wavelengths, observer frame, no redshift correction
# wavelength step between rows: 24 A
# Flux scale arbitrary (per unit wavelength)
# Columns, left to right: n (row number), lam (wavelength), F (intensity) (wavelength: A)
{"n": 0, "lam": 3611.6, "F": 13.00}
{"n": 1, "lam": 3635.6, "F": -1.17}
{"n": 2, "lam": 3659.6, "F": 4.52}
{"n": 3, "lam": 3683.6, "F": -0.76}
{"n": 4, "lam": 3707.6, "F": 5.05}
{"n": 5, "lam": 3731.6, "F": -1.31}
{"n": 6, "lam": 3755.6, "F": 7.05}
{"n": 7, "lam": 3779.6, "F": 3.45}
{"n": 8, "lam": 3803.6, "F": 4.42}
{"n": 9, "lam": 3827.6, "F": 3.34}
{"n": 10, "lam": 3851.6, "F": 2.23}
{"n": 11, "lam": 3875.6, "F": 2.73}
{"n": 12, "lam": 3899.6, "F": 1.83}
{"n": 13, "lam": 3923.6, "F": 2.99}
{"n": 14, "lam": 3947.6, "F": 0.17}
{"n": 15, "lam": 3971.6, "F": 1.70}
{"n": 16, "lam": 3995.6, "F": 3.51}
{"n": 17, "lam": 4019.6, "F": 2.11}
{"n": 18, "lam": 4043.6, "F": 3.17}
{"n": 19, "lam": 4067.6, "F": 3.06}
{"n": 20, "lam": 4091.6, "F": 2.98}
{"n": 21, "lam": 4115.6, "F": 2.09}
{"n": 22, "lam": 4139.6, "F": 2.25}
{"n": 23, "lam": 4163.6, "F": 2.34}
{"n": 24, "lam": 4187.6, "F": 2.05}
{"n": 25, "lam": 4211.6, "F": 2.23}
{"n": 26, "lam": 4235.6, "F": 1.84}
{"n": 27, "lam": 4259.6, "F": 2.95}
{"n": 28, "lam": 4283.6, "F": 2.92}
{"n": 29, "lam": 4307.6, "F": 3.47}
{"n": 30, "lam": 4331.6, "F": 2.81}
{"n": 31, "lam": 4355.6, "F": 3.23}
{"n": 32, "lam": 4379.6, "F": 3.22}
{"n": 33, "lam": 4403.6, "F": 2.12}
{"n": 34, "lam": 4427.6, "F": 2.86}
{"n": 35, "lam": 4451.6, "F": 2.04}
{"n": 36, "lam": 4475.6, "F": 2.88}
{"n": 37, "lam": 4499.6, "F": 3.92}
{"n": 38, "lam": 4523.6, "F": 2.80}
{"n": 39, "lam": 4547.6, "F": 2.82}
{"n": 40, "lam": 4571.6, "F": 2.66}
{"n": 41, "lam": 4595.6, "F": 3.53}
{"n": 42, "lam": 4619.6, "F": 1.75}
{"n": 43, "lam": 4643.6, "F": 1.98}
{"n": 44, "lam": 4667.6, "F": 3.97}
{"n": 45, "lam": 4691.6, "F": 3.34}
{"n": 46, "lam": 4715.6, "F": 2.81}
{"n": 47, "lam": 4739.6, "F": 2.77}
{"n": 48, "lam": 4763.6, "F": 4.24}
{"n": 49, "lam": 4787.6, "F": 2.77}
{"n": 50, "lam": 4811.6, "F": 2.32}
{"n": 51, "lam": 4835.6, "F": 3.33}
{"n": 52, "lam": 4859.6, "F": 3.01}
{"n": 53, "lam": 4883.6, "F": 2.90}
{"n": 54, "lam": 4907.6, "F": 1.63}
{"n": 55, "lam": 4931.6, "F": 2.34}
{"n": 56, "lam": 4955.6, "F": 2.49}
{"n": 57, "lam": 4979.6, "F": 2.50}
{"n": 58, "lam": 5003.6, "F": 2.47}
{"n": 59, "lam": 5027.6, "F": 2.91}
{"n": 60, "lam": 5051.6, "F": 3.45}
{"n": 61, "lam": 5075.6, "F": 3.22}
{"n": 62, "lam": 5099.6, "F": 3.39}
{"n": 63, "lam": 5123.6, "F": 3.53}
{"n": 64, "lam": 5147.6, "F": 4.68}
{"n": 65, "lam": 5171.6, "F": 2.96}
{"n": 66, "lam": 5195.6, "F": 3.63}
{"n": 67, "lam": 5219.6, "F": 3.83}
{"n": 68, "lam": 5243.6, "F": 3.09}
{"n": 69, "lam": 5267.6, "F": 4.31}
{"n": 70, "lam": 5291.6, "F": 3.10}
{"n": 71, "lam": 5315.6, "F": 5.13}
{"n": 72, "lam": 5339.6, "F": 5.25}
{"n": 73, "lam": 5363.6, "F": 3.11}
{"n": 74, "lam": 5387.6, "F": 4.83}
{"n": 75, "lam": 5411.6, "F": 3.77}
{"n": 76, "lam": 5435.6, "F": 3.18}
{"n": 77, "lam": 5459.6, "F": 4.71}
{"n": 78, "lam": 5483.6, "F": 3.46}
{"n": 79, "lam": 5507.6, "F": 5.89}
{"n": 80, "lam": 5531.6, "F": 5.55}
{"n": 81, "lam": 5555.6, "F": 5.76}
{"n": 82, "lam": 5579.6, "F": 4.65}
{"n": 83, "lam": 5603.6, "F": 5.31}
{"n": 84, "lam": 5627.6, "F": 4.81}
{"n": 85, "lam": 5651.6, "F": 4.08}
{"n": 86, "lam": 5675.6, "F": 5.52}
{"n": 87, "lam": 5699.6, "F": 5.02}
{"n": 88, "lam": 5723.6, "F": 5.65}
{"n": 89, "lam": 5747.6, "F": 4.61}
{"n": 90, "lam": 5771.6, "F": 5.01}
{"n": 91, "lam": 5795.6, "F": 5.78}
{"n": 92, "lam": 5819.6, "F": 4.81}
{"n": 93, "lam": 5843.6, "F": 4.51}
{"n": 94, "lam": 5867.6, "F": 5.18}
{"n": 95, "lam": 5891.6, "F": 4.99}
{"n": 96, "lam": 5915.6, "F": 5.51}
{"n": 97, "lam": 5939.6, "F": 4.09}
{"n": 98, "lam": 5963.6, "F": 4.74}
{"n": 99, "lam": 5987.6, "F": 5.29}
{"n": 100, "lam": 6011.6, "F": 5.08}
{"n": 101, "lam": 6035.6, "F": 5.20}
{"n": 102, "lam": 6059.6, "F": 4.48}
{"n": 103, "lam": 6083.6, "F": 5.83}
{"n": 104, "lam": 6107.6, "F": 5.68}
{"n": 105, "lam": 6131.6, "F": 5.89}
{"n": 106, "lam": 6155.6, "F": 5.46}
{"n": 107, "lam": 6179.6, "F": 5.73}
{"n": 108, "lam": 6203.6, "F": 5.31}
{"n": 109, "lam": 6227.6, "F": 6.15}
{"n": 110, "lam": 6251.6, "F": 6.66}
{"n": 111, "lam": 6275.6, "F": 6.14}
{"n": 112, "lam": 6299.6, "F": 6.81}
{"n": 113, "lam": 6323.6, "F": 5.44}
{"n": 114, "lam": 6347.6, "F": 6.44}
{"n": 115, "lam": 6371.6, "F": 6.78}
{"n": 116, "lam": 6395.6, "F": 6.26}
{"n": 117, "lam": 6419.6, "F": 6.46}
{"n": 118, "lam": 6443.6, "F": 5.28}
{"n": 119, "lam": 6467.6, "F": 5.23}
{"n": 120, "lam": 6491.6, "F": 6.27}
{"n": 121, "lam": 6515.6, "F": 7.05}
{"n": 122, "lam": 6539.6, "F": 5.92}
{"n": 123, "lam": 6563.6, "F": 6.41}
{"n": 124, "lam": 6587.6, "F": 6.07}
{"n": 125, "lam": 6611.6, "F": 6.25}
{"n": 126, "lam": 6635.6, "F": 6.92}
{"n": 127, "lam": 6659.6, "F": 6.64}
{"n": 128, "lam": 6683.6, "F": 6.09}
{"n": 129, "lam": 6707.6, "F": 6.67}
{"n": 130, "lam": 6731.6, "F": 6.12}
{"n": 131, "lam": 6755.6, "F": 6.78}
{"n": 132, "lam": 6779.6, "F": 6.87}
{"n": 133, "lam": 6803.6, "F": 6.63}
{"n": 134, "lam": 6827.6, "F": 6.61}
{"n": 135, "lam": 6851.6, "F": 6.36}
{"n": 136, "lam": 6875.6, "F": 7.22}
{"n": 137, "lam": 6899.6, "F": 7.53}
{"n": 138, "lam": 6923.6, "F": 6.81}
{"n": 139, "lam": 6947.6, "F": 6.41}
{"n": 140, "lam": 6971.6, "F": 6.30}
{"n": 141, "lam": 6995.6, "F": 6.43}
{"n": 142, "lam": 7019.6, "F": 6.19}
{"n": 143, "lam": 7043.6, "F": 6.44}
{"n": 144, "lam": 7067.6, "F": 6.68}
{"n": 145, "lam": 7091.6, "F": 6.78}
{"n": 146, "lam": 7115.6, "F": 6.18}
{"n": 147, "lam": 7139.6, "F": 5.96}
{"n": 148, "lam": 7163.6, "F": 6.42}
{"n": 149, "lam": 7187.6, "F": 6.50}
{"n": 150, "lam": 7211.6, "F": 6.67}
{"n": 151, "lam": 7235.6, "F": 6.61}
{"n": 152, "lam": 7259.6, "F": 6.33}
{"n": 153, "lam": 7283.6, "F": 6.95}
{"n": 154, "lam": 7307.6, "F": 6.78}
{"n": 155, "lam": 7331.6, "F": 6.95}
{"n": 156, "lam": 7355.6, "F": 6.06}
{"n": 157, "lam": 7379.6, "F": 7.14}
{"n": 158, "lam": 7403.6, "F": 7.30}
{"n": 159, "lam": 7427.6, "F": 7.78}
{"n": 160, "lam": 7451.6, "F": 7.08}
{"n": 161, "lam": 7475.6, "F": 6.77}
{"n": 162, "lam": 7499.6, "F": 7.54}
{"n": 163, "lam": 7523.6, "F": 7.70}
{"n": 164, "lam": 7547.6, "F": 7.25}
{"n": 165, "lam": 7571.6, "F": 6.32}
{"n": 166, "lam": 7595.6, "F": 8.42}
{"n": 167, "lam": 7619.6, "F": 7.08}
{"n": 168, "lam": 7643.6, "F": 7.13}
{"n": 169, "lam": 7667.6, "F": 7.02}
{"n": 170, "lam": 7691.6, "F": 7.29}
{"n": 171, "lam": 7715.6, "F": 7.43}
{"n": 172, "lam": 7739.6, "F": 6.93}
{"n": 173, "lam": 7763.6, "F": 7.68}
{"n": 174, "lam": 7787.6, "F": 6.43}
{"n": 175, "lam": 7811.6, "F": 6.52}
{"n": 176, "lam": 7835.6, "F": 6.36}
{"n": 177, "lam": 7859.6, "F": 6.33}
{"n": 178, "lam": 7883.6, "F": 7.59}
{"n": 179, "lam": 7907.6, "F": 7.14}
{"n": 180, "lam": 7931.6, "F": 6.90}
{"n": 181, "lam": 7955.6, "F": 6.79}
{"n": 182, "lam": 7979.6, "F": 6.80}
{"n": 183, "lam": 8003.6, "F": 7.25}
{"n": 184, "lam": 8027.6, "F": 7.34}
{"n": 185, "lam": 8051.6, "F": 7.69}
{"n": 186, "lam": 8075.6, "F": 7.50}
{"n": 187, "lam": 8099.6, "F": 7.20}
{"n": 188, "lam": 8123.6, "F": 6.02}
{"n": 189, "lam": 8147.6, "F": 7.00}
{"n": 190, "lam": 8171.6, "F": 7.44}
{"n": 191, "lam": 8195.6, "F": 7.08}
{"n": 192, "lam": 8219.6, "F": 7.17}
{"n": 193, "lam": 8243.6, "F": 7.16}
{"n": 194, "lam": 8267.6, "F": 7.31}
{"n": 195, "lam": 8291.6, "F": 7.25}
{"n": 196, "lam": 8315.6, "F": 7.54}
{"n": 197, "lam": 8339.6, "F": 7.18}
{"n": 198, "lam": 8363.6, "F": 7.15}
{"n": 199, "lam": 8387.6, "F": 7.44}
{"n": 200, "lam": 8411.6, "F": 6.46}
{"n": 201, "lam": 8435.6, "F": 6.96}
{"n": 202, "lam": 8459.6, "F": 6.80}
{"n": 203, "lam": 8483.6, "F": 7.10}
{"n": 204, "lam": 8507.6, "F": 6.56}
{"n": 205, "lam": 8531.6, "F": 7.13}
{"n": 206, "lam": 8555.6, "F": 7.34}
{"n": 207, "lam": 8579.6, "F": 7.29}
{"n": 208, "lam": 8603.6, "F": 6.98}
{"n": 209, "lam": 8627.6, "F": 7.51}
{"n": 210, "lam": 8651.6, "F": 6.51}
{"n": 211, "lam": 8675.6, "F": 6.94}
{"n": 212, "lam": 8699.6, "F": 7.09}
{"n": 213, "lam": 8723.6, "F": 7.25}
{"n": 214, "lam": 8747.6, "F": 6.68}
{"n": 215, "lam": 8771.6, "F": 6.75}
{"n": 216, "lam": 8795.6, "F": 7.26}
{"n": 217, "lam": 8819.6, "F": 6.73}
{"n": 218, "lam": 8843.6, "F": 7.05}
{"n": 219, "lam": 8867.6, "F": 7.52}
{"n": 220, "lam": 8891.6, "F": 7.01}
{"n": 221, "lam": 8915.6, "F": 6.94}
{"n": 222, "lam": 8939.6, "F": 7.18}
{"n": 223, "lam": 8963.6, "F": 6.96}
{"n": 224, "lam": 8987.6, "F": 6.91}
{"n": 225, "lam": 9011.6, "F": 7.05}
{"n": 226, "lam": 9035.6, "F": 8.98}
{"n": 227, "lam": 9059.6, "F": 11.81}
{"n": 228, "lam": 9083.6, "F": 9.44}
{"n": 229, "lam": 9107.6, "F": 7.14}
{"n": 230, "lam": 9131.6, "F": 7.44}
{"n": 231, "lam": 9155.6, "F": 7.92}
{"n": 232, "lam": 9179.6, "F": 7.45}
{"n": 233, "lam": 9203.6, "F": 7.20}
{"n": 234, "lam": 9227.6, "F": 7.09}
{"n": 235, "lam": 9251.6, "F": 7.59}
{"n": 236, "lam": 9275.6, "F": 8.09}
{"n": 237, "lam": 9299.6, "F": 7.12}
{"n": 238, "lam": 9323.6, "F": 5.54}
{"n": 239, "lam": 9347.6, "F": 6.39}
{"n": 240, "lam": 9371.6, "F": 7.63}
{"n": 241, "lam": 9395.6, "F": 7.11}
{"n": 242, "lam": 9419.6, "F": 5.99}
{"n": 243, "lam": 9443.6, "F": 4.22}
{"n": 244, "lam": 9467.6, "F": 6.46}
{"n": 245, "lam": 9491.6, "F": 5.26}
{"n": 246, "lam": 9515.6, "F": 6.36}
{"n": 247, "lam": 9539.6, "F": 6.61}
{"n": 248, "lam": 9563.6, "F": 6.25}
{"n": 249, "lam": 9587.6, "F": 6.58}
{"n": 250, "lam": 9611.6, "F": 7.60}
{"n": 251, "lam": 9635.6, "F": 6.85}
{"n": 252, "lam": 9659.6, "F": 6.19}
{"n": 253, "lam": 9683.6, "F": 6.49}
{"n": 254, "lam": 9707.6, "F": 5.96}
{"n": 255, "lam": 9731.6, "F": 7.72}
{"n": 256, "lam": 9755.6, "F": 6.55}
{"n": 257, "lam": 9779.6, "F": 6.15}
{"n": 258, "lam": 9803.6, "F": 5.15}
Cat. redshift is 0.379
